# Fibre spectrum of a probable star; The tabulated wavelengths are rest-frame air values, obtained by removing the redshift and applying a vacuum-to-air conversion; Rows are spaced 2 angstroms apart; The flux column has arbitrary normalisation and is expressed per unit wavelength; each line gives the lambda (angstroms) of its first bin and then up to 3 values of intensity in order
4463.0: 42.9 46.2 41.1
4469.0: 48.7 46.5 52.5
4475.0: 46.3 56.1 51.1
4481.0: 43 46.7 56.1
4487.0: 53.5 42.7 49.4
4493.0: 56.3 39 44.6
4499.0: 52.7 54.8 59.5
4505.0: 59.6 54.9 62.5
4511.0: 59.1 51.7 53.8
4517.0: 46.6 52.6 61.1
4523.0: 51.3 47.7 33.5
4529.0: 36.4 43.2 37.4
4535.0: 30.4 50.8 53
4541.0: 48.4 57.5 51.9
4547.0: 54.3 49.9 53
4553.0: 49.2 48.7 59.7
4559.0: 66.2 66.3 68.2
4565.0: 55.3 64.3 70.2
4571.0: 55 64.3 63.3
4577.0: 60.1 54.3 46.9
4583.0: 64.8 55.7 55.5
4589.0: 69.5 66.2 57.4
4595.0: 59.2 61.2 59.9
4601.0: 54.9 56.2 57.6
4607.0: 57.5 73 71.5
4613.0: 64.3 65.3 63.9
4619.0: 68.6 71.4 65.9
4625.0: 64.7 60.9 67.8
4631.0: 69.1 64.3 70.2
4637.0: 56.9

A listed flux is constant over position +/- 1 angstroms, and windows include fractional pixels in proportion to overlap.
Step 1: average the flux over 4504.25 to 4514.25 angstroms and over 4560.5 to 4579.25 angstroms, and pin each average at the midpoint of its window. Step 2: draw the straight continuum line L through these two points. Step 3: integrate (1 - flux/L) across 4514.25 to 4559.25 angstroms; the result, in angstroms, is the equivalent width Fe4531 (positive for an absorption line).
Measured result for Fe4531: 7.97 angstroms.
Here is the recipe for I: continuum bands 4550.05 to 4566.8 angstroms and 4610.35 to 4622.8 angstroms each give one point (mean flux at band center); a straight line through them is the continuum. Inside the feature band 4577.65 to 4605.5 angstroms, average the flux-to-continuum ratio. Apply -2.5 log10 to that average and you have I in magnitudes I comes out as 0.09 mag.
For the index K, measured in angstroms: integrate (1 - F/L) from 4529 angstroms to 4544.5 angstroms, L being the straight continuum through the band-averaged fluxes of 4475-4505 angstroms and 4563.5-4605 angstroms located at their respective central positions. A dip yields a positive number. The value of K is 2.7 angstroms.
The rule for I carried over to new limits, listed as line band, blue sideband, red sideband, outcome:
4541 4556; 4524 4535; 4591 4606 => -0.17 mag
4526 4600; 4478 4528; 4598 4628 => 0.06 mag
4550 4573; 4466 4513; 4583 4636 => -0.02 mag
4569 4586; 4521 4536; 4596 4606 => -0.12 mag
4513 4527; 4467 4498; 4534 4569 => 0.03 mag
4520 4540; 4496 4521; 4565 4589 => 0.25 mag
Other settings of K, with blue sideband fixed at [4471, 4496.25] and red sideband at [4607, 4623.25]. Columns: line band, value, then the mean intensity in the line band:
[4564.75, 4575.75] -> -0.23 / 62.5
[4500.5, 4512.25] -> -1.35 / 58.4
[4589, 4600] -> 0.51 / 61.6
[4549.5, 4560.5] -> 0.66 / 55.6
